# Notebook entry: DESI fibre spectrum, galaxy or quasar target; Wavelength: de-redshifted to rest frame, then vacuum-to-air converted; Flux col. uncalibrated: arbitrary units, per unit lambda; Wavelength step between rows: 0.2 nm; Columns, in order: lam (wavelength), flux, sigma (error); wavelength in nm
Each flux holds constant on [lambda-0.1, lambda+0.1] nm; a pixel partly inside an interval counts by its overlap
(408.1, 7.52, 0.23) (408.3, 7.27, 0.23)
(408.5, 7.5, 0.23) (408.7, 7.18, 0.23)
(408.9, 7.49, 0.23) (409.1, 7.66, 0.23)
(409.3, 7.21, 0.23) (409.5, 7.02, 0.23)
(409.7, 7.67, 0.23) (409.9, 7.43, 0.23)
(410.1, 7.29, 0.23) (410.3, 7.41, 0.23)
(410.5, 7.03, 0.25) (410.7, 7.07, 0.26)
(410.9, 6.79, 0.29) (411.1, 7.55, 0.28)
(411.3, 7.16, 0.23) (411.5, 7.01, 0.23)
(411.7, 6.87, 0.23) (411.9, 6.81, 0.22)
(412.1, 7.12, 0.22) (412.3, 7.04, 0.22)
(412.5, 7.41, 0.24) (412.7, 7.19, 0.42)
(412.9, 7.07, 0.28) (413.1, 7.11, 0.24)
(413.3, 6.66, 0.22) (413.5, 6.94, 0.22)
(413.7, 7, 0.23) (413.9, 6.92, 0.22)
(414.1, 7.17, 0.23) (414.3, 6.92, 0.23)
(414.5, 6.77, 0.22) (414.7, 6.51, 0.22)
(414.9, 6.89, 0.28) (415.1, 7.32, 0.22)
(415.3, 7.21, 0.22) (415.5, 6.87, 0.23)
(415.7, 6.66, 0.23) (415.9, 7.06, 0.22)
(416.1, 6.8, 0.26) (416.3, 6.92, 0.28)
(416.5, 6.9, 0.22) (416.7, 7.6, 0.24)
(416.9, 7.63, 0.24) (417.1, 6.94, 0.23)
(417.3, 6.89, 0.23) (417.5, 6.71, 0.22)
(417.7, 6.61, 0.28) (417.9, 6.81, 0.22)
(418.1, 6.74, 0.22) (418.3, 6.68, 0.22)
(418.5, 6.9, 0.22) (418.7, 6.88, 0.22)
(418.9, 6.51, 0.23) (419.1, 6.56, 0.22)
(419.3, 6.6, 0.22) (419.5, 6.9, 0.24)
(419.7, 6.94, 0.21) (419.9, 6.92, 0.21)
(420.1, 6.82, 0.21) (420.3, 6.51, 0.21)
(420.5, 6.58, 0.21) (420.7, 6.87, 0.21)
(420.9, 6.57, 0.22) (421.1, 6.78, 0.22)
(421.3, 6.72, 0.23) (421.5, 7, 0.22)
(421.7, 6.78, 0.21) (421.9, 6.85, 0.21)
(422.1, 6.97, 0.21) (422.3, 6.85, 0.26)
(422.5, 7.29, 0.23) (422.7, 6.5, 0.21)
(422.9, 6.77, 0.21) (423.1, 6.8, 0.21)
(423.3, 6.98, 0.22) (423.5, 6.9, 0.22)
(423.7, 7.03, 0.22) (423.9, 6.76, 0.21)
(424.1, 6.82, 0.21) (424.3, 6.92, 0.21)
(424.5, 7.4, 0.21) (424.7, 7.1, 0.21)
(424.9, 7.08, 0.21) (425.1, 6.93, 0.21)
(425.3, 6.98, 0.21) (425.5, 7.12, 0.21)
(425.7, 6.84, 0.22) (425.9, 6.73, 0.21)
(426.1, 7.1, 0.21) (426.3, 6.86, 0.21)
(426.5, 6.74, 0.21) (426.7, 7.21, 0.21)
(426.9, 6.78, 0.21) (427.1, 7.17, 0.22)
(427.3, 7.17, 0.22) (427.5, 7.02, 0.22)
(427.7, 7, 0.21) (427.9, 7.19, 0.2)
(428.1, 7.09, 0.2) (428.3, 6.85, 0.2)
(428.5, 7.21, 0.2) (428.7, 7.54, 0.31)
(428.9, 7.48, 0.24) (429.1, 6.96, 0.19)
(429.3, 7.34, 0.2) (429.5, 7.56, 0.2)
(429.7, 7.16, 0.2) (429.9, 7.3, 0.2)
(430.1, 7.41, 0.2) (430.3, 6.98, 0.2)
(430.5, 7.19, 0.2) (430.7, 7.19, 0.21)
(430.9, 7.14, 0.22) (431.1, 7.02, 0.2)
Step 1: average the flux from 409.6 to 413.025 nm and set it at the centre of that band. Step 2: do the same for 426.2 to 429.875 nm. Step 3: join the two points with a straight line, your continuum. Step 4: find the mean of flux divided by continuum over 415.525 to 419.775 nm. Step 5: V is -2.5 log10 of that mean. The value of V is 0.04 mag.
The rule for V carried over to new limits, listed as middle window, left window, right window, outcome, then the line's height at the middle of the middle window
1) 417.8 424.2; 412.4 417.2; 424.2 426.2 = 0.03 mag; 7.02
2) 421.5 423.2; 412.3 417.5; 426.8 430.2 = 0.04 mag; 7.11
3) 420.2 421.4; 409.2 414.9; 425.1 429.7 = 0.06 mag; 7.08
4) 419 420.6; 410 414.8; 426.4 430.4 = 0.06 mag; 7.09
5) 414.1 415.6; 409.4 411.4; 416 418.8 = 0.02 mag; 7.04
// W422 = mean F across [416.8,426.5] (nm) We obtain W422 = 6.86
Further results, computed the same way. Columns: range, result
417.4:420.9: 6.73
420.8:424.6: 6.88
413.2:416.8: 6.95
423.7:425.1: 7.01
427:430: 7.2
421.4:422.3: 6.89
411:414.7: 7.03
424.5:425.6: 7.07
